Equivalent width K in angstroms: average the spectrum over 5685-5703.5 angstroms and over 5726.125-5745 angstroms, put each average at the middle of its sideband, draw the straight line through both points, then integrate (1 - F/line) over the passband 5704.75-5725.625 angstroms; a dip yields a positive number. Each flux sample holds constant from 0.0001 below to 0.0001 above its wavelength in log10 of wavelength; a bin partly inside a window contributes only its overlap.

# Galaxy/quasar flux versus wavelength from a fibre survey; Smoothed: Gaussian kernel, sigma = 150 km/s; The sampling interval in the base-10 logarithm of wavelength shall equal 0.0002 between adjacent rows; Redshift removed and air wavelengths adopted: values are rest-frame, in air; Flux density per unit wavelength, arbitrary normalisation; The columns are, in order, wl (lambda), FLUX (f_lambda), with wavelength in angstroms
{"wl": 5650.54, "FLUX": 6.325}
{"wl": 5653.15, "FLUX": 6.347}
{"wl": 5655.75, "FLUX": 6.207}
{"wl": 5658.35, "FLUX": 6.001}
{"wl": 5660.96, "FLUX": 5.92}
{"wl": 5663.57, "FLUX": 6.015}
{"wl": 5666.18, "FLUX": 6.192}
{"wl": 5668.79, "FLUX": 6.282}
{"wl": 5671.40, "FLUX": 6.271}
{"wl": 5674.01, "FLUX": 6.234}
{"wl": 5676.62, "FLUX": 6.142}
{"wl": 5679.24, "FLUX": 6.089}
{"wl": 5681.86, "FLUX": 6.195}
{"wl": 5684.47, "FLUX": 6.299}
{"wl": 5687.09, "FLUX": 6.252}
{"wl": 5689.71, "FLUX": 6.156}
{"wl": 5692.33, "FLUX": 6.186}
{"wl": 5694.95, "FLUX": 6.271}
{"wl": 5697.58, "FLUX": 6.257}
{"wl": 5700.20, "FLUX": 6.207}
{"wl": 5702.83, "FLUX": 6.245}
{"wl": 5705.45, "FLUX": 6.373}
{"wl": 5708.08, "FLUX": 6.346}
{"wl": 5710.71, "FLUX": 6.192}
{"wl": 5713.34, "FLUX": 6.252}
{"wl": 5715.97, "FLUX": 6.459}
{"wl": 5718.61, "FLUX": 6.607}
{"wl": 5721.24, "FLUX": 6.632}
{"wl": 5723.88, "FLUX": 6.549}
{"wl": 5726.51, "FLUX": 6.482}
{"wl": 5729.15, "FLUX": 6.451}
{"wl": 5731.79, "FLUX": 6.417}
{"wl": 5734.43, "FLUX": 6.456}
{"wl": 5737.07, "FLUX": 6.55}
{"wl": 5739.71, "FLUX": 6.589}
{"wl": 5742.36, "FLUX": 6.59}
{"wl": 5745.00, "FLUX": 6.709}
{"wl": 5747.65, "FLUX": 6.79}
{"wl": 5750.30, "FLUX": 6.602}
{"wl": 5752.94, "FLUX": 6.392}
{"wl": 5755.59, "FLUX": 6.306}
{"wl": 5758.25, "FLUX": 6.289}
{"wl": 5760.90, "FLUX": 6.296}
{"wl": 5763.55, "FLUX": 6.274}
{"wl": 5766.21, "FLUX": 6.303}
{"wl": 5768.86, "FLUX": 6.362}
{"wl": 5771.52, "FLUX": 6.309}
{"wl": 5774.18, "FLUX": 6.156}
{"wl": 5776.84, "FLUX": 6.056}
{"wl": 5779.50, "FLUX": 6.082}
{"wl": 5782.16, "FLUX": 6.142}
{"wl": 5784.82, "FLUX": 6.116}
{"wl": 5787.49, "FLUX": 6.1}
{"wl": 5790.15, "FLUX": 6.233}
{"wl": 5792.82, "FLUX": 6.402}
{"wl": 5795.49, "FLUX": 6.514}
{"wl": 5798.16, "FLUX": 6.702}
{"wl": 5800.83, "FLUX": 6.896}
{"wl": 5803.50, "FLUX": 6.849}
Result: -0.2 angstroms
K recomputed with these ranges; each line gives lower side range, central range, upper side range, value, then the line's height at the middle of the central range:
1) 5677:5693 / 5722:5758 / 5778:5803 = -1.37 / 6.28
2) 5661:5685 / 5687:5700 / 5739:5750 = 0.19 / 6.31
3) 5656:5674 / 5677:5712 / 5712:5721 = 0.47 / 6.32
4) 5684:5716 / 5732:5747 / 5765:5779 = -0.80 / 6.24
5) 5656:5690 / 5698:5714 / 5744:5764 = 0.03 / 6.28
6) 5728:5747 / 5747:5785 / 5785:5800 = 0.99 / 6.46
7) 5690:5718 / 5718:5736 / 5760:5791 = -0.73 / 6.26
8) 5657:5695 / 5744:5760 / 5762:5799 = -0.69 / 6.24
